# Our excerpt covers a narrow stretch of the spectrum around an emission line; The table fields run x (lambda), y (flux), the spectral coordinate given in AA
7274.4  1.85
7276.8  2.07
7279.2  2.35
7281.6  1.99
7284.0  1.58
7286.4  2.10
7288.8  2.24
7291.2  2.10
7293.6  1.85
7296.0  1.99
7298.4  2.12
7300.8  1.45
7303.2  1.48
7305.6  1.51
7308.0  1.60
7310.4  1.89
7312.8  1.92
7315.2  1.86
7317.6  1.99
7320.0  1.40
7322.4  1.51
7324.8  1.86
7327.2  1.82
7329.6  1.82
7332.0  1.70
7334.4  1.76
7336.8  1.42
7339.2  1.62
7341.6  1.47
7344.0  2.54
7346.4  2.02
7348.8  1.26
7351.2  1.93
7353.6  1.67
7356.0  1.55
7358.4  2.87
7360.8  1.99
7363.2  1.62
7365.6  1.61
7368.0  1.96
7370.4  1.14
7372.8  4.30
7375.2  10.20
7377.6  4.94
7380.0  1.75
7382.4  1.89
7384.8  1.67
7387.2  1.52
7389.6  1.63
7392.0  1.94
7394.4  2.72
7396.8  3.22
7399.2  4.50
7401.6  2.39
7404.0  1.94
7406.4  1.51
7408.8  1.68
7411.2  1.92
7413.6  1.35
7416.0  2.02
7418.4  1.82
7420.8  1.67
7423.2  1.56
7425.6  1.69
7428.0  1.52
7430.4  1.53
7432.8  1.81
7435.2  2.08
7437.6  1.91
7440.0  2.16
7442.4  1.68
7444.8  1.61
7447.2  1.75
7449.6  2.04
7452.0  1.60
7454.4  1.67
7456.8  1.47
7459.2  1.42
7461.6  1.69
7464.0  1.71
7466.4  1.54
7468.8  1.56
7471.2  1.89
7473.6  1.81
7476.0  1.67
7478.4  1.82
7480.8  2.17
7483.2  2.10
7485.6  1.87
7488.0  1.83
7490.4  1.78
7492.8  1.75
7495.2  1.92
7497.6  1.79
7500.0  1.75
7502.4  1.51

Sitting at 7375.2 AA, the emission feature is H-alpha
